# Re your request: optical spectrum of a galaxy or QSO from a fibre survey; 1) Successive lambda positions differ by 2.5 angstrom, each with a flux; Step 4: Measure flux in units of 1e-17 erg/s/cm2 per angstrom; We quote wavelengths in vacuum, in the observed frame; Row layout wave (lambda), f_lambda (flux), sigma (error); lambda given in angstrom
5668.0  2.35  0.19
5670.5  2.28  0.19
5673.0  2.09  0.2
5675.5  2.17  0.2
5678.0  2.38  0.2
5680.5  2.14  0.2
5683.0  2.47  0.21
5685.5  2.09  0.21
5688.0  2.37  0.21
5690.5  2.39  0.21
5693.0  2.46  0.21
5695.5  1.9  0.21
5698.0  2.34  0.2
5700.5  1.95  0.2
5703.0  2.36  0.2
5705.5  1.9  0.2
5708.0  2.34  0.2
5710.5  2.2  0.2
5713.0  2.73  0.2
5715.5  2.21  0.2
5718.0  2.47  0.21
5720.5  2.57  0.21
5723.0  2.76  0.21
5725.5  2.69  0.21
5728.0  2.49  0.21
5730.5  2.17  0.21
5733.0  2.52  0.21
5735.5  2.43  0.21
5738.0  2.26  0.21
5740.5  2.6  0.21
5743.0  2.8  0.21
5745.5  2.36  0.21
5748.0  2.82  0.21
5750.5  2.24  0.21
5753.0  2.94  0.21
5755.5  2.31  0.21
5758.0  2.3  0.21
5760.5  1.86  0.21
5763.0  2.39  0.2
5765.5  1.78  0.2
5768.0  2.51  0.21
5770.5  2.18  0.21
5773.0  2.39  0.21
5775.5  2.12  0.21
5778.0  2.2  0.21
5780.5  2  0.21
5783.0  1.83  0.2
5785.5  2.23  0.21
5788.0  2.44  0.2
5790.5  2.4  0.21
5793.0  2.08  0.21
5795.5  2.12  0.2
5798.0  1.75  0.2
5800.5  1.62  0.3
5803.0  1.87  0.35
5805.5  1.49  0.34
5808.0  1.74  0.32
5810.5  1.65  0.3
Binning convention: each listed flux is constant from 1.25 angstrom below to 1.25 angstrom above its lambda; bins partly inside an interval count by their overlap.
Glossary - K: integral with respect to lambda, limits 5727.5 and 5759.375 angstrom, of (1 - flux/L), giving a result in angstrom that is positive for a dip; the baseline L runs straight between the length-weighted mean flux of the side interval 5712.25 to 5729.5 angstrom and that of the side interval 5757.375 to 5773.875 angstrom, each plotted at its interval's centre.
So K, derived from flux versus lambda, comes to -1.5 angstrom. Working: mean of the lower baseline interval 2.55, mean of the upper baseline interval 2.19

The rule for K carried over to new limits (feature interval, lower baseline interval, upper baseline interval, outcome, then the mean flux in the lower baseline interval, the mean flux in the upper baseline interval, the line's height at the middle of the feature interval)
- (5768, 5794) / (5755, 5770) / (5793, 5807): -2.77 angstrom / 2.19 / 1.8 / 1.99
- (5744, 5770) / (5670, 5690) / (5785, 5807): -3.40 angstrom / 2.25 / 1.99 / 2.08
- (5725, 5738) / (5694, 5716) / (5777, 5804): -1.57 angstrom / 2.22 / 2.05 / 2.17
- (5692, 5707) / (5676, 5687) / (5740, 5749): 1.41 angstrom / 2.27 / 2.64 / 2.37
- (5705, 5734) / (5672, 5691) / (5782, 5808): -3.63 angstrom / 2.26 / 1.97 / 2.16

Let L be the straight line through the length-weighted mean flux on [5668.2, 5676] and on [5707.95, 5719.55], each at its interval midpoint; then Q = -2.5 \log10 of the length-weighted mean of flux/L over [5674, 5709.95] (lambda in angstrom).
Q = 0.03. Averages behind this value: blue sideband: 2.2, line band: 2.23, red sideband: 2.4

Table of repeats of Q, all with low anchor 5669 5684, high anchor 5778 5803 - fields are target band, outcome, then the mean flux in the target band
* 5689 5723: -0.054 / 2.31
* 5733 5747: -0.168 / 2.5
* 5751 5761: -0.130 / 2.38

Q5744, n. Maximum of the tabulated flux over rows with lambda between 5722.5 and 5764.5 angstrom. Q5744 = 2.94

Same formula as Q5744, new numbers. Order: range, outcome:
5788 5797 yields 2.44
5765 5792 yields 2.51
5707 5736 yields 2.76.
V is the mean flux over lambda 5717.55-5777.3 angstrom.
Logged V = 2.41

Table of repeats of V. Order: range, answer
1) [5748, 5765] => 2.35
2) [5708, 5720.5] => 2.41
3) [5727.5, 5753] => 2.49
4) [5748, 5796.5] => 2.24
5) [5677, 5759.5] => 2.39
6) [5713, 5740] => 2.47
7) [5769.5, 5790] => 2.18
